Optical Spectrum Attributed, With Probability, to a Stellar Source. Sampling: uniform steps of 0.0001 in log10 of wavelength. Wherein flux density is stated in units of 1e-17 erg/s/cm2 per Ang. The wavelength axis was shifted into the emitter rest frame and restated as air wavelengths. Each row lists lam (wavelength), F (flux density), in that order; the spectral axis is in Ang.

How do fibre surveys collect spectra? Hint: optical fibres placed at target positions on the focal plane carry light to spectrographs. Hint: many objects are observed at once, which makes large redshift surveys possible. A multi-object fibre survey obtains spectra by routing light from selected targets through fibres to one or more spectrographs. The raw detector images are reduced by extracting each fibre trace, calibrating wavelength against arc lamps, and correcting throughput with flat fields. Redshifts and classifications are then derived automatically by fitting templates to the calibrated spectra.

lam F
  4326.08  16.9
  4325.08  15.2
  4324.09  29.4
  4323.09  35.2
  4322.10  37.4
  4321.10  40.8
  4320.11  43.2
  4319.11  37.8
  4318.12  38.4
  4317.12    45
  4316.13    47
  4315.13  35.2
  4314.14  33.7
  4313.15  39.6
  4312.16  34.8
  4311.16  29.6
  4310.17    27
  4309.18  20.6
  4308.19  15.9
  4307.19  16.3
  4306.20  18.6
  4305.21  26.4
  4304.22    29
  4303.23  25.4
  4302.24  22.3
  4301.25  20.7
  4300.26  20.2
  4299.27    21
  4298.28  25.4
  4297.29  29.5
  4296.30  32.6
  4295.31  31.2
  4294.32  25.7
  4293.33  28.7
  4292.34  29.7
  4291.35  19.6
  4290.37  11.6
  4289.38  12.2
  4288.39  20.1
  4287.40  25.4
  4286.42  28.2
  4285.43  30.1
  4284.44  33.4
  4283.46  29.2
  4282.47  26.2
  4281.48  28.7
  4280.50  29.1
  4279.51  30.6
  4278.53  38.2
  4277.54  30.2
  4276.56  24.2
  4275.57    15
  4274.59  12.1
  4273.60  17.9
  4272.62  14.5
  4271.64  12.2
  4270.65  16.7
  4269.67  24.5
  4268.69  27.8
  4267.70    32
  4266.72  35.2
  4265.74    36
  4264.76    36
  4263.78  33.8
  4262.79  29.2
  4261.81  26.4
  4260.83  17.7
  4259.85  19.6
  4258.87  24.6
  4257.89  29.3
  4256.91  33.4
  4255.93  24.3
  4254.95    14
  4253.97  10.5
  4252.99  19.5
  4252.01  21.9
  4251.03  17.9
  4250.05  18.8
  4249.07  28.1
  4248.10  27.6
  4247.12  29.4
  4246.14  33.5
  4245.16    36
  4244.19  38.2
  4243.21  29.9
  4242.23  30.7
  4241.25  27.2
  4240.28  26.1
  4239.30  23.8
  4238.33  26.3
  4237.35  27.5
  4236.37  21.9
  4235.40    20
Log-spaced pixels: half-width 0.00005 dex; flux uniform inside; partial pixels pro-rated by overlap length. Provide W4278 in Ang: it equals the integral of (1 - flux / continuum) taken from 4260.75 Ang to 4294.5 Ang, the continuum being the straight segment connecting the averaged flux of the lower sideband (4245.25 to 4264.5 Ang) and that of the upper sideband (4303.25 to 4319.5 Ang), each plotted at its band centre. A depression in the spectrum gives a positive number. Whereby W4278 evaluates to 1.9 Ang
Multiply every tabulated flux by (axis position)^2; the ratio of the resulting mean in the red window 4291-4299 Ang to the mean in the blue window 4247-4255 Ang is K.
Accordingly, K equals 1.36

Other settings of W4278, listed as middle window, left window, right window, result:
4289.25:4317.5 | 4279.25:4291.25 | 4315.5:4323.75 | 5.49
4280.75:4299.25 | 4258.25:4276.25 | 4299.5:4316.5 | -0.18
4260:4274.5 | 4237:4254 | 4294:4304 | 0.57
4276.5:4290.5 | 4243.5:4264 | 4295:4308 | -1.31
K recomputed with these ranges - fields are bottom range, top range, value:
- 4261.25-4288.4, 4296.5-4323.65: 1.16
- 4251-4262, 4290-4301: 1.18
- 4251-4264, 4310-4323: 1.69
